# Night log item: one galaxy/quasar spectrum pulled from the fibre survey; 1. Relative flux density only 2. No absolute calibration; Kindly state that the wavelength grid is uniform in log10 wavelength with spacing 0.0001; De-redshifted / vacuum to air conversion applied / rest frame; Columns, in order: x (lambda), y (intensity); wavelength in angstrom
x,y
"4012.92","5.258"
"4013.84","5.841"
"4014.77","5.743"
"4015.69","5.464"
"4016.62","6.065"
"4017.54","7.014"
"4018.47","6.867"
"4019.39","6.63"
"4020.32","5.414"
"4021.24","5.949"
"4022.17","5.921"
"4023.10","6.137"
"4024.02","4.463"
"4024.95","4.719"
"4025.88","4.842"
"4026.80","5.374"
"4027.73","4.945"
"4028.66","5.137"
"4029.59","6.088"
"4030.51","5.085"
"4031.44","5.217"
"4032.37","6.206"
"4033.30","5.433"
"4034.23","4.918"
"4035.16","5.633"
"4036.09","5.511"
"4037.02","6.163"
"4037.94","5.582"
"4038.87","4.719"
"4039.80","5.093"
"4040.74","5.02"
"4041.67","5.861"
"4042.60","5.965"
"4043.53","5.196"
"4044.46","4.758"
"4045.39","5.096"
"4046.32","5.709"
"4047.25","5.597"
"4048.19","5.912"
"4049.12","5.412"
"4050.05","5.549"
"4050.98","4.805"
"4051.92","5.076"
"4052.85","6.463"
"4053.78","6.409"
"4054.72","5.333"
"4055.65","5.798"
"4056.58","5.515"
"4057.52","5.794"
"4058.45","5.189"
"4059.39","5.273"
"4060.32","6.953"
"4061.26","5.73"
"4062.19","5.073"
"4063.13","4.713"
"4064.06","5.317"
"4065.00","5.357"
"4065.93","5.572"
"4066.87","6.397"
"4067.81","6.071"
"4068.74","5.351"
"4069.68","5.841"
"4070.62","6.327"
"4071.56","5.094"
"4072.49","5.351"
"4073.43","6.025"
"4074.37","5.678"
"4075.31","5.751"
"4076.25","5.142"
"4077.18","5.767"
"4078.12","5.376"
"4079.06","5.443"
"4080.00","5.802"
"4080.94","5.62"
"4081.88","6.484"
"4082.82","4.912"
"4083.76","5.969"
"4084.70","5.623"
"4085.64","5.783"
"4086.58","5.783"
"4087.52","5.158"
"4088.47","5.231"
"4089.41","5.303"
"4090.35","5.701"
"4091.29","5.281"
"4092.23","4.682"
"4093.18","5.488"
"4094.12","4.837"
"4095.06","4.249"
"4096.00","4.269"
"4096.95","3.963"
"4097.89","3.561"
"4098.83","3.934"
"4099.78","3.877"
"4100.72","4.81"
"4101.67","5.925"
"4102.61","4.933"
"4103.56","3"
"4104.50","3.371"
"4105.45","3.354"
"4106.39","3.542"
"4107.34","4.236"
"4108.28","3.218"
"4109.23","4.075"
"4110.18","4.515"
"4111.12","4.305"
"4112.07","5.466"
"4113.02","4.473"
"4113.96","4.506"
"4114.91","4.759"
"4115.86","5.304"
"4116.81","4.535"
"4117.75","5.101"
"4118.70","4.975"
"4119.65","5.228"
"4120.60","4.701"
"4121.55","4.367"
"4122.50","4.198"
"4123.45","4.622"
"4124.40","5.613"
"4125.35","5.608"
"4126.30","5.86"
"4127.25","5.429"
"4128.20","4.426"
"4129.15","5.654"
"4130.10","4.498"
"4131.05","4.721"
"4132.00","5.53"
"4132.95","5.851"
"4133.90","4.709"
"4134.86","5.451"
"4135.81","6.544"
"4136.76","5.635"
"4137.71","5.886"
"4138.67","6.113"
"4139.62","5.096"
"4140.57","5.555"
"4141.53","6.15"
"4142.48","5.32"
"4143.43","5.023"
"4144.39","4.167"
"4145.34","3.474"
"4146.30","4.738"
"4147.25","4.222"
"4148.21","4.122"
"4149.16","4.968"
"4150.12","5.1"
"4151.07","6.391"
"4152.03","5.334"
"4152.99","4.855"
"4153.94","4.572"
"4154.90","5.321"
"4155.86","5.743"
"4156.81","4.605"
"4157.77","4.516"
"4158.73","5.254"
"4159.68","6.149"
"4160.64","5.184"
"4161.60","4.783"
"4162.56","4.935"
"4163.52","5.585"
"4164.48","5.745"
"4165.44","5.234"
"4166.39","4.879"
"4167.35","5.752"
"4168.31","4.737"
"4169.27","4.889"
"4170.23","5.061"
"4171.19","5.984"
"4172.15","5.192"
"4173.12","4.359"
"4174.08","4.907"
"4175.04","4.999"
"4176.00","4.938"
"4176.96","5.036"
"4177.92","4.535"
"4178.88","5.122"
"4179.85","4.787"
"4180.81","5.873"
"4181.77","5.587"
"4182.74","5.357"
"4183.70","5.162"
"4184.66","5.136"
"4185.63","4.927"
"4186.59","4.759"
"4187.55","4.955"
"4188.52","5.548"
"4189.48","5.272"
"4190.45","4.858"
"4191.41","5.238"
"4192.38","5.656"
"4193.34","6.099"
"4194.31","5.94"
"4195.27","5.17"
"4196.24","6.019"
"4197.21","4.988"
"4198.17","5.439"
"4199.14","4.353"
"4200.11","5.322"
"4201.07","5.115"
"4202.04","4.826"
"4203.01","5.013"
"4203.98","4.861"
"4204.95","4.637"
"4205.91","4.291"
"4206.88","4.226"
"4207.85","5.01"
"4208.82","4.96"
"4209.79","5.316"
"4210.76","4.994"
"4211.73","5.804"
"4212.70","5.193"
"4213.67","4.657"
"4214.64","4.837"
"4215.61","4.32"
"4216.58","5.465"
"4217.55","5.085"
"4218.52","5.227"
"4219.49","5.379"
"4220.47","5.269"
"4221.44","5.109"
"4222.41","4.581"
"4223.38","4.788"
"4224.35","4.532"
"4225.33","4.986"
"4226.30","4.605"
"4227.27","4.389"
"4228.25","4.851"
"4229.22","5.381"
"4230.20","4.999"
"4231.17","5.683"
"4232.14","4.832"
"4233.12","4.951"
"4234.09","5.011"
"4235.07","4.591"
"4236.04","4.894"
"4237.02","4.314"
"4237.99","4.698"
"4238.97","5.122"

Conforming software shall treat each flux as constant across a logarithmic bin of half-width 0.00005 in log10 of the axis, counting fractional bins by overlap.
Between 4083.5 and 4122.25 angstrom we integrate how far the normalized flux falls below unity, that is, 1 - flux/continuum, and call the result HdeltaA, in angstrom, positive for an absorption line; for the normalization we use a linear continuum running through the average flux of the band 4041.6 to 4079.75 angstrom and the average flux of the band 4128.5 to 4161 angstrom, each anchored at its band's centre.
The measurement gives 5.2 angstrom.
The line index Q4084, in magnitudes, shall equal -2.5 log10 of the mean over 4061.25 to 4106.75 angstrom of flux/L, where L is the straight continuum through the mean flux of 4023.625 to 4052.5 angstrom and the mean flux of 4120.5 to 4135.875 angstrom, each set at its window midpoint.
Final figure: 0.02 mag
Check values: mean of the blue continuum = 5.33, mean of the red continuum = 5.14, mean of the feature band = 5.14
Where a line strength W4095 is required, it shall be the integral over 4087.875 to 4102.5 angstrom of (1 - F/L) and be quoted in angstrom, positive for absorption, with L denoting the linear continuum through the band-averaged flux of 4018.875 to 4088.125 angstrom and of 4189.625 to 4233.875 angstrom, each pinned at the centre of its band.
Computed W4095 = 1.8 angstrom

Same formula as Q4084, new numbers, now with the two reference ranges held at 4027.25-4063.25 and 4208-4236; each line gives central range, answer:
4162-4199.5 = -0.02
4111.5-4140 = 0.02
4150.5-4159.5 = -0.01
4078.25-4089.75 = -0.04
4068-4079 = -0.04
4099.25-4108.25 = 0.29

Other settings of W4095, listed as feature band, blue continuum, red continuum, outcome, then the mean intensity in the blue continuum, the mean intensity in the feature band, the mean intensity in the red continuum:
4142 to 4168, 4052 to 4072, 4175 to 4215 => 1.23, 5.68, 5.04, 5.12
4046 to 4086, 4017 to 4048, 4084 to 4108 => -4.63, 5.53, 5.64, 4.64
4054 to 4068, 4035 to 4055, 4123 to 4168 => -0.42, 5.49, 5.61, 5.21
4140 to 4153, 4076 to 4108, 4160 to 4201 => 0.29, 4.88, 4.96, 5.2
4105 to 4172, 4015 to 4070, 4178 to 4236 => 3.36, 5.57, 5.01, 5.07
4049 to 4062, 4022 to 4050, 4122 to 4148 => -0.76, 5.39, 5.66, 5.18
